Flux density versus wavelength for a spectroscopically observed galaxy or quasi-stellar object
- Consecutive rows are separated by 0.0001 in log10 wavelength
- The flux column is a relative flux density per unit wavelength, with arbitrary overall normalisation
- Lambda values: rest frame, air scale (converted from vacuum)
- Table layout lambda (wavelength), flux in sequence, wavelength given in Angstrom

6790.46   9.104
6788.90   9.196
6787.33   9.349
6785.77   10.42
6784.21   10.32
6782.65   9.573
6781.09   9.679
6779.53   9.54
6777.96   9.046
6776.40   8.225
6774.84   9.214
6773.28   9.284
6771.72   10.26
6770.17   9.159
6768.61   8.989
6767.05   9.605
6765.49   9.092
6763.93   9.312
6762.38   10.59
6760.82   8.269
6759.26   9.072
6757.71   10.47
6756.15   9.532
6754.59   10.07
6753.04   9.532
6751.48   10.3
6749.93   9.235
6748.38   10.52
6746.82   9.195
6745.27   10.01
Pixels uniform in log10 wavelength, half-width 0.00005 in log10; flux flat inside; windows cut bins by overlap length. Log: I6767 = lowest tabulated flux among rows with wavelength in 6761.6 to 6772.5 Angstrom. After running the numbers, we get 8.989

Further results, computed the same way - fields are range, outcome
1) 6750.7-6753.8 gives 9.532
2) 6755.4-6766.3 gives 8.269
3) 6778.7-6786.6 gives 9.54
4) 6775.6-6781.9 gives 8.225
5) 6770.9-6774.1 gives 9.284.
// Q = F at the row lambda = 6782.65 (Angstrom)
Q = 9.573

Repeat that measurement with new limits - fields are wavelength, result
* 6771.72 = 10.26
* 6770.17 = 9.159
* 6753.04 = 9.532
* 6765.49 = 9.092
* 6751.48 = 10.3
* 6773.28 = 9.284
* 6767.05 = 9.605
